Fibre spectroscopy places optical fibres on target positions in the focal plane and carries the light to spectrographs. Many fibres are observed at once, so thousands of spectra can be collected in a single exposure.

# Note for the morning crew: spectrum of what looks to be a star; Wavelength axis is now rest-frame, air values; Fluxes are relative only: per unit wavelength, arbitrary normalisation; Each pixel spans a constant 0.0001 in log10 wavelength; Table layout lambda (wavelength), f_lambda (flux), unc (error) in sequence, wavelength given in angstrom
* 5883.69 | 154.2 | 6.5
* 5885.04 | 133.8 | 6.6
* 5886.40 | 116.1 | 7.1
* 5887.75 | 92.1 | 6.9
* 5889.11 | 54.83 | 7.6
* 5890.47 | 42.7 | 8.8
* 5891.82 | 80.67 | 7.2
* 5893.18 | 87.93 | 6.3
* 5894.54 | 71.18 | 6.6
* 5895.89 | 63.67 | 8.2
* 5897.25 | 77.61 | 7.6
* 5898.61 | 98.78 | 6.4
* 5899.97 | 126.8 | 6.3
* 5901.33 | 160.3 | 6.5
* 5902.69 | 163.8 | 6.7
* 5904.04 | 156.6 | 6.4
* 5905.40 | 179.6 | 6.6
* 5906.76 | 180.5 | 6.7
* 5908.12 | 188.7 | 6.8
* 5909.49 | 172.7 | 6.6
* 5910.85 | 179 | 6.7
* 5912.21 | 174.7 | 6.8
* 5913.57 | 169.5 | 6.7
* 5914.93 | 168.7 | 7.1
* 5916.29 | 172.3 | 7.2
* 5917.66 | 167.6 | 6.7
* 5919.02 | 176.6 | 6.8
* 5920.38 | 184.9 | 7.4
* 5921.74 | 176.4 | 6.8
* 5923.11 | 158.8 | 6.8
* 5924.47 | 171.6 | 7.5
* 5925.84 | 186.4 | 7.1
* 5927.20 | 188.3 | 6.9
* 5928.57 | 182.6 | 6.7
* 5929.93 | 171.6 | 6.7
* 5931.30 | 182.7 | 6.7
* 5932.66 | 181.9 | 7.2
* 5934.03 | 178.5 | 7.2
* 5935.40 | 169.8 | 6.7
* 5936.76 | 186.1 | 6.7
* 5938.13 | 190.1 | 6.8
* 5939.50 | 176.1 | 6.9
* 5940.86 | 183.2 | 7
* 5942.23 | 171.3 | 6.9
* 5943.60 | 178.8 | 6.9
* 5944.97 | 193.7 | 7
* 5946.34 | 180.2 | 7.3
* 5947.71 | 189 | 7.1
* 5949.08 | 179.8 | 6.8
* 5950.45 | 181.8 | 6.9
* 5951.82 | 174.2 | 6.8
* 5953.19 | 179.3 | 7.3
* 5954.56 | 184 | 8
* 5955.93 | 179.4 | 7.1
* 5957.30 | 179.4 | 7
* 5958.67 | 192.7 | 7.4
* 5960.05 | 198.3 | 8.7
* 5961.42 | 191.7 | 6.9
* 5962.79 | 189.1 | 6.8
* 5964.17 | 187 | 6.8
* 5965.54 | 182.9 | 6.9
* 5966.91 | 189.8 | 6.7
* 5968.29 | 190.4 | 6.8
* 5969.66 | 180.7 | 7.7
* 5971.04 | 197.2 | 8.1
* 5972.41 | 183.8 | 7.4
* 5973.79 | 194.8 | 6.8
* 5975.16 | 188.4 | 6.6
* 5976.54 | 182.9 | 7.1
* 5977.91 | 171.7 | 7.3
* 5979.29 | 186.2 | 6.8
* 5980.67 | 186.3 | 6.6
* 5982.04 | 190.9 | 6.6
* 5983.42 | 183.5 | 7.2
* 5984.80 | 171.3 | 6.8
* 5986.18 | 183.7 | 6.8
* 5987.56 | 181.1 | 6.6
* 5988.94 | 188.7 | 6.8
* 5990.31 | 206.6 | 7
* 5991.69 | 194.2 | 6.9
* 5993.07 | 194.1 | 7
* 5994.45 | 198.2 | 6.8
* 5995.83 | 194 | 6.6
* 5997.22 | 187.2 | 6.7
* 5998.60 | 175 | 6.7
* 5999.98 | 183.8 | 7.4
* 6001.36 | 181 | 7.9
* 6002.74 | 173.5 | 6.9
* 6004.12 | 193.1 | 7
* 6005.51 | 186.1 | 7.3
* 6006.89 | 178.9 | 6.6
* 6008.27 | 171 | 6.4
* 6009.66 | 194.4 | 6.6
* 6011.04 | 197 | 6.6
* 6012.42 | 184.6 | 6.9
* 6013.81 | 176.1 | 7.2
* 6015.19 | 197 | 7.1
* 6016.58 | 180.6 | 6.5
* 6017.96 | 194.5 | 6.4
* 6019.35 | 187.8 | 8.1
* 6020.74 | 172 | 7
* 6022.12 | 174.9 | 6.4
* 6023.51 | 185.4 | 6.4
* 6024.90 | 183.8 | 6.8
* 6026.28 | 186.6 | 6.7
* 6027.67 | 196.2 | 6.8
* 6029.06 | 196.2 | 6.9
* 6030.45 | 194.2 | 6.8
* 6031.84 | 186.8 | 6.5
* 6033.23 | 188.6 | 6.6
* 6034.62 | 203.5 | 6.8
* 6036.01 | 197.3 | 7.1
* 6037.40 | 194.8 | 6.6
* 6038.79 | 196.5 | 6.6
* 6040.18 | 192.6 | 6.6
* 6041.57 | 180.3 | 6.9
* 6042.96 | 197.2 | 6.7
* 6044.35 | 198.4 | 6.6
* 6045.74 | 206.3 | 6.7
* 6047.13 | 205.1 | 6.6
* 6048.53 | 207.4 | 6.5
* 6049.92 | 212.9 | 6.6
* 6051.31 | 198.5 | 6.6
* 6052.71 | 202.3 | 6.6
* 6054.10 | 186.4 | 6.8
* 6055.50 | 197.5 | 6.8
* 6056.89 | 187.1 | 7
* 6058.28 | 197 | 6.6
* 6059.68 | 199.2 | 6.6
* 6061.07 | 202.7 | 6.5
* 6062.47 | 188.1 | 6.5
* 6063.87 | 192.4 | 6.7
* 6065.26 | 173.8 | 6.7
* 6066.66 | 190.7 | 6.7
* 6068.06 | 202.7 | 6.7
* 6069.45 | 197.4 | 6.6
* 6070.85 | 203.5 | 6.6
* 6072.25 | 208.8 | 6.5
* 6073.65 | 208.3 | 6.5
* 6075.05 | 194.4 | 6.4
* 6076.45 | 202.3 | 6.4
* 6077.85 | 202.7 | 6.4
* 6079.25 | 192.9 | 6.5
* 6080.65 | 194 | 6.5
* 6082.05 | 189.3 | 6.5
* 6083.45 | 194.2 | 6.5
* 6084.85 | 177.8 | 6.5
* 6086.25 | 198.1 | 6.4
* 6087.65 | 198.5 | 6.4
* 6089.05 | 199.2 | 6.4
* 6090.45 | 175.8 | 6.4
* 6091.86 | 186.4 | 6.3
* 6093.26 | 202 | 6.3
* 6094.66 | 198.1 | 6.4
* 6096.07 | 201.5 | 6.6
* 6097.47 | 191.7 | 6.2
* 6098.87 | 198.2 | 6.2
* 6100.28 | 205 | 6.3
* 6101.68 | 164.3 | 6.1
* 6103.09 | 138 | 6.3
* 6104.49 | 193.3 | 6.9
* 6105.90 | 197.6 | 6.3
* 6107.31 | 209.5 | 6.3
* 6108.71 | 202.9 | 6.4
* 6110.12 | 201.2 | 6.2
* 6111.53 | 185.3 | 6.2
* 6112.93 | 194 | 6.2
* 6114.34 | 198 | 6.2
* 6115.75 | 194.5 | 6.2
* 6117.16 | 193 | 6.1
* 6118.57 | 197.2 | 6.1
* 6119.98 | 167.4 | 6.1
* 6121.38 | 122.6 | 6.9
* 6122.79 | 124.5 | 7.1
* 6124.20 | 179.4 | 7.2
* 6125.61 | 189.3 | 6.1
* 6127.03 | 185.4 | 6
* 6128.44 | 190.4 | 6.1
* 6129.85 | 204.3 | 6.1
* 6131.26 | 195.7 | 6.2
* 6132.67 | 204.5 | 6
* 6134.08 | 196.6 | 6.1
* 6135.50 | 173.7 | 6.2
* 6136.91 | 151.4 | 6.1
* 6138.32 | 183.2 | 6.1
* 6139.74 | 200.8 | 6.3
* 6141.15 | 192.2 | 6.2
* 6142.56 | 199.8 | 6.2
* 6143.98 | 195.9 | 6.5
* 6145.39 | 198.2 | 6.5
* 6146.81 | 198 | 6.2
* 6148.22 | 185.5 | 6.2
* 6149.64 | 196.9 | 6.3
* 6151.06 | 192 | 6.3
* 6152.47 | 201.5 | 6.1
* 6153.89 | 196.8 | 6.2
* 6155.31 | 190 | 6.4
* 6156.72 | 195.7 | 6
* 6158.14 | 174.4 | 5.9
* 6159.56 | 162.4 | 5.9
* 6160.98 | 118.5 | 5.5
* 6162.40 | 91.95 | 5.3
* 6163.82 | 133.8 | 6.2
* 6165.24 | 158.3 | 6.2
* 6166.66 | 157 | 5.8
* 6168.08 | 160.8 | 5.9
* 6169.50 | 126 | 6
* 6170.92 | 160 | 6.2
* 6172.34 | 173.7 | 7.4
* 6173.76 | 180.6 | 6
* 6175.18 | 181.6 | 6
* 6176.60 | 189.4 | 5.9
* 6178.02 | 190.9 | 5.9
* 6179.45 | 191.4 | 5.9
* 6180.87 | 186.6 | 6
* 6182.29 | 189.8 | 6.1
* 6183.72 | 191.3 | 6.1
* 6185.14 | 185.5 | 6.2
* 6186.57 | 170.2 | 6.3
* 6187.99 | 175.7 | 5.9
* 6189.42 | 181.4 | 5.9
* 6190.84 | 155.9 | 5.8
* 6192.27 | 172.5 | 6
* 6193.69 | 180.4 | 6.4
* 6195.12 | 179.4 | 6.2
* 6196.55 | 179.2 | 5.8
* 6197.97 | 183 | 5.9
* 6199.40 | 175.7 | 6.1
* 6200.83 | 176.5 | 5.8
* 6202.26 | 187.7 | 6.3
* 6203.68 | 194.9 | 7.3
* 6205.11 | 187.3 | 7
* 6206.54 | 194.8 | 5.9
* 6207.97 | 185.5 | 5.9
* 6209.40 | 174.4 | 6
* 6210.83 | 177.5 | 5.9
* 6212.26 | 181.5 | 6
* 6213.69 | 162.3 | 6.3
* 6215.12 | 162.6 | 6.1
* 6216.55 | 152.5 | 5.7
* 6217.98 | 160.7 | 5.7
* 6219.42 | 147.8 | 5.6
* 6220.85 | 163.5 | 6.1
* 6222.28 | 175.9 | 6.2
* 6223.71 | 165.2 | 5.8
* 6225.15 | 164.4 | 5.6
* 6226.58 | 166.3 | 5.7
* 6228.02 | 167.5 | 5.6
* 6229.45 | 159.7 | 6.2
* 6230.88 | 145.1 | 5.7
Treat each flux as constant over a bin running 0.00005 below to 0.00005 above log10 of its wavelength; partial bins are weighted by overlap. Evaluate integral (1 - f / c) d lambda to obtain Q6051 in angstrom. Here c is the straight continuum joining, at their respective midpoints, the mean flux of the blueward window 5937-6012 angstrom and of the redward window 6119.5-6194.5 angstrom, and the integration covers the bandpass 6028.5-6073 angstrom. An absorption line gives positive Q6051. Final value -3.6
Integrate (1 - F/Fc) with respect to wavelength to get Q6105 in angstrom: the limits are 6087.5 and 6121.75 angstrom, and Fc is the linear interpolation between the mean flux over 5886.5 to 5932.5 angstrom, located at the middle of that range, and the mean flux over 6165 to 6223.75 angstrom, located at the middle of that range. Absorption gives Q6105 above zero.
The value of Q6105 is -4.9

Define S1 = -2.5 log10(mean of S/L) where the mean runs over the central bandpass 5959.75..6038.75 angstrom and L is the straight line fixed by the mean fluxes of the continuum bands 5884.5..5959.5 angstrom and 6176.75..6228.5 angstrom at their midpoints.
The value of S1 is -0.15 mag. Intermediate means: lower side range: 158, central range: 188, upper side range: 176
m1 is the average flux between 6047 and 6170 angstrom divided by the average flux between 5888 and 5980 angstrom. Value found 1.12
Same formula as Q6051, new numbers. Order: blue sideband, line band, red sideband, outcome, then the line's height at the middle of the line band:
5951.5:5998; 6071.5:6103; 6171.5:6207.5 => -1.5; 185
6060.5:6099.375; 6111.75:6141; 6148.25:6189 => 0.1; 183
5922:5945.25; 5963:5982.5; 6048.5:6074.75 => -0.2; 185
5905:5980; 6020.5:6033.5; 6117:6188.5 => -0.5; 180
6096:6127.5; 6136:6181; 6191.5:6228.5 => 0.9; 179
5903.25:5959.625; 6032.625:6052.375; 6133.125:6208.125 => -2.3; 178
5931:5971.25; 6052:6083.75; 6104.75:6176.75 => -2.6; 181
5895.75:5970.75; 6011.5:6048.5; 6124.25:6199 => -3.1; 176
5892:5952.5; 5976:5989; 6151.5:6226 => -1.3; 166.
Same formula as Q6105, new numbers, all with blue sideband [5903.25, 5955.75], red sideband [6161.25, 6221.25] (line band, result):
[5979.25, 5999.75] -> -1.3 angstrom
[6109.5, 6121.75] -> -0.8 angstrom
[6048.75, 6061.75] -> -1.8 angstrom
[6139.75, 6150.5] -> -1.4 angstrom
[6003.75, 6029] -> -1.4 angstrom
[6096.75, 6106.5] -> -0.6 angstrom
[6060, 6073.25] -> -1.6 angstrom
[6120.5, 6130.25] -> 0.2 angstrom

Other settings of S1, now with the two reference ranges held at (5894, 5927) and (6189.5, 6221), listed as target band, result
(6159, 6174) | 0.18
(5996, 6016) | -0.14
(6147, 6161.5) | -0.07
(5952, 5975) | -0.17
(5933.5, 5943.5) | -0.14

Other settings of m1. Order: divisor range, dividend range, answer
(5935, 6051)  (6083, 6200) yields 0.97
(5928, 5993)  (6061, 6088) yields 1.06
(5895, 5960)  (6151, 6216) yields 1.02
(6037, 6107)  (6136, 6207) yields 0.91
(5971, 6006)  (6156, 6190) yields 0.90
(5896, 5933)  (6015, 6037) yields 1.15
